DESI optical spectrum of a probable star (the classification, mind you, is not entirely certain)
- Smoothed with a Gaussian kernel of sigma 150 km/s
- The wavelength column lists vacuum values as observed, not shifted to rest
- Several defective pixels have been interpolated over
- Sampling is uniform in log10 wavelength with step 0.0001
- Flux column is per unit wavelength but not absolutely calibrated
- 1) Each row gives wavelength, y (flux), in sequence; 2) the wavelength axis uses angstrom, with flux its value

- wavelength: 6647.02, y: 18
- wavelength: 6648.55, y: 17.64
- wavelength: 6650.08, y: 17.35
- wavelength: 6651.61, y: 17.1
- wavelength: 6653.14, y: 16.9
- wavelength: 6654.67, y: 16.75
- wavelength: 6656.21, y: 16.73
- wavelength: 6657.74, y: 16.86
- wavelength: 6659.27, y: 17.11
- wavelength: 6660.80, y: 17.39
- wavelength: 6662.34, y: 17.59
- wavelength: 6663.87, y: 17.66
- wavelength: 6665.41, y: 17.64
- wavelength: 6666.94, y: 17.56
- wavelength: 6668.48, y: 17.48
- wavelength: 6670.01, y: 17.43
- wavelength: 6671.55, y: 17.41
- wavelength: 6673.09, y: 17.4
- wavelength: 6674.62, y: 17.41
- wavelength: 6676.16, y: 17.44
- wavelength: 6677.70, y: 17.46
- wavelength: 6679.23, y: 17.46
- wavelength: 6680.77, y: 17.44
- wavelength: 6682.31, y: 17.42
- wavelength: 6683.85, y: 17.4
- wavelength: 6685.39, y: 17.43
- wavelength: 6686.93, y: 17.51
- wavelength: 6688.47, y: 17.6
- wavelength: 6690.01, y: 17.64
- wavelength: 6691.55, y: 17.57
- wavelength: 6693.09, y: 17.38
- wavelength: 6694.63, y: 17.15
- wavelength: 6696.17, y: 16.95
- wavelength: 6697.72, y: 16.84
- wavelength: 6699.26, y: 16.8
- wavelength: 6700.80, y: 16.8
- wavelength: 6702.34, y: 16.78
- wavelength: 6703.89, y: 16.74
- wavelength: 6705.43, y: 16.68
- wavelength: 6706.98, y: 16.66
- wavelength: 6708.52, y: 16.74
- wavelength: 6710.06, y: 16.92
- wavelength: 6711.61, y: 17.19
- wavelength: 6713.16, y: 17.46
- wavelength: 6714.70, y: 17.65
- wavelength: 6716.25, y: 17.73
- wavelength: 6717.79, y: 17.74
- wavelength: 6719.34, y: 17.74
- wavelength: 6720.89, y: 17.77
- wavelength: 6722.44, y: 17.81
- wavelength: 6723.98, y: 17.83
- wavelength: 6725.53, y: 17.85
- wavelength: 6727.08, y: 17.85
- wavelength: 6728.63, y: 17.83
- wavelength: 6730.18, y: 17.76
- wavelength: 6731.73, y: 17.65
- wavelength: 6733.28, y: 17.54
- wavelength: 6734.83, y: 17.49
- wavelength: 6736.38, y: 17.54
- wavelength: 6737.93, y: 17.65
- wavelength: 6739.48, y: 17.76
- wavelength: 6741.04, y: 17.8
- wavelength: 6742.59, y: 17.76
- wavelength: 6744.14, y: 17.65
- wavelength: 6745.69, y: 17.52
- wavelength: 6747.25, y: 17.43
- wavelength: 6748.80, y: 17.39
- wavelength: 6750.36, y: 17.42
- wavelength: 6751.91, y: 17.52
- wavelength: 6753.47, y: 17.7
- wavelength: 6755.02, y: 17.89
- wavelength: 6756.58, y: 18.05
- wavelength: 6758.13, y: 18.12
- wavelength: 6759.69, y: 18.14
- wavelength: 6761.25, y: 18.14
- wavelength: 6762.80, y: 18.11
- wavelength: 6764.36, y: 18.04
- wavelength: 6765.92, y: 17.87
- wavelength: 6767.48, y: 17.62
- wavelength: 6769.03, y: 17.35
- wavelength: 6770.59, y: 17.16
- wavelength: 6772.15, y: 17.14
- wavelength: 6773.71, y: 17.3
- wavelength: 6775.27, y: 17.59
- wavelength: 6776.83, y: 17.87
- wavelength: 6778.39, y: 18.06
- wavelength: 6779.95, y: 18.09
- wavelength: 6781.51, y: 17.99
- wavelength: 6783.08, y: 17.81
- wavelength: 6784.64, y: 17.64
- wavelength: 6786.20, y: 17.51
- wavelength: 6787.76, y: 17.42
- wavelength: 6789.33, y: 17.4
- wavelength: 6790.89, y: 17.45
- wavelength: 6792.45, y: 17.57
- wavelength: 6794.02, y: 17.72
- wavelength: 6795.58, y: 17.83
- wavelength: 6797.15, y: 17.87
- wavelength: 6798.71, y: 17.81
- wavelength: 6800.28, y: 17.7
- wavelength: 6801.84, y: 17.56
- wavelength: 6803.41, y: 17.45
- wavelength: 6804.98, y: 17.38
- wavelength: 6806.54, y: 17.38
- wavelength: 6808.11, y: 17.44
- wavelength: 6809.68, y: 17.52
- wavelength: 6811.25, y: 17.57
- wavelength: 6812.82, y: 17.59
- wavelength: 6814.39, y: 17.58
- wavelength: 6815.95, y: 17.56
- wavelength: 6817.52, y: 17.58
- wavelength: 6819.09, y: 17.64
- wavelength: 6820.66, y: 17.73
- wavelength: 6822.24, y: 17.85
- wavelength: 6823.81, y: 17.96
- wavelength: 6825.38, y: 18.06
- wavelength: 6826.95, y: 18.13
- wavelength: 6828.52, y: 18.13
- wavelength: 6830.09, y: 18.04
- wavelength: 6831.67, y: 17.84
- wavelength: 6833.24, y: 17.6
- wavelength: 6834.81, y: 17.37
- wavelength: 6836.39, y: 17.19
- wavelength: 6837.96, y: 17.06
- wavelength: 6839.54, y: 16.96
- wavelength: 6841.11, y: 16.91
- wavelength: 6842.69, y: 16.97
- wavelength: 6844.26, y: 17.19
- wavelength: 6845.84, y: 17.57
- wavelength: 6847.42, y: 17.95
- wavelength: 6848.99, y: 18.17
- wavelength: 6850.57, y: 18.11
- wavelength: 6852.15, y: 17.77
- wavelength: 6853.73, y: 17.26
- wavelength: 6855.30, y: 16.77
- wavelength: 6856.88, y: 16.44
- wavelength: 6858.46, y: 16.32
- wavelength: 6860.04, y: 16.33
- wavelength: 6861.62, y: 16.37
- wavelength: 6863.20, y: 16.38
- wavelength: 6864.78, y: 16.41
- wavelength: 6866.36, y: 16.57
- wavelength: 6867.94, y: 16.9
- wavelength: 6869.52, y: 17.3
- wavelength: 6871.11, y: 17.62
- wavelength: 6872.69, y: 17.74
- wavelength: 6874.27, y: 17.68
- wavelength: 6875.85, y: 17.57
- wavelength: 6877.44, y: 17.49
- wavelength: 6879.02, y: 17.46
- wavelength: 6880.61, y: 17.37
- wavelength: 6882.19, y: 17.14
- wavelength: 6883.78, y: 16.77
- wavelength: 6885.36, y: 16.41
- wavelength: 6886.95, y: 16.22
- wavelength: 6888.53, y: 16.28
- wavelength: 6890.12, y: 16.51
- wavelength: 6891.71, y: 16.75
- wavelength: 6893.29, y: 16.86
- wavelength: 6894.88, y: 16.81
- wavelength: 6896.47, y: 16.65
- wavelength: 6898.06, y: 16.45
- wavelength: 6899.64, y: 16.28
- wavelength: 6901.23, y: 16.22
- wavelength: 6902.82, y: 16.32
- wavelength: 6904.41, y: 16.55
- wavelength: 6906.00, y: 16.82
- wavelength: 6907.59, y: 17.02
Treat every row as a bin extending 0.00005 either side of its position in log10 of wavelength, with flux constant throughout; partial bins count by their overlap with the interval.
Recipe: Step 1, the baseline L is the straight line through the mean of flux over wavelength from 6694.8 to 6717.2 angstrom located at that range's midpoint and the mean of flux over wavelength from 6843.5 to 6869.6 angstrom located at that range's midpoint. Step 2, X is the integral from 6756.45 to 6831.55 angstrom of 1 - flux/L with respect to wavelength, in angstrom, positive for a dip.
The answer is -3.0 angstrom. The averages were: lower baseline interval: 17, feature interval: 17.7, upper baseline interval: 17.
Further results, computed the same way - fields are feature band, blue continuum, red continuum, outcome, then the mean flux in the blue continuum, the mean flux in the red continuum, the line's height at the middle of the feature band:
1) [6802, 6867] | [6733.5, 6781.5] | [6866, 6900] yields -0.5 angstrom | 17.7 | 17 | 17.3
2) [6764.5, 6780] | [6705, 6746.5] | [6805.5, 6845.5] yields 0.0 angstrom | 17.5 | 17.6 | 17.5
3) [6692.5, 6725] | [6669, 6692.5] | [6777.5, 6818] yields 0.6 angstrom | 17.5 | 17.6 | 17.5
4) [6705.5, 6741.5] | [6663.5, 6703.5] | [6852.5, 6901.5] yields -0.7 angstrom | 17.3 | 16.8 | 17.2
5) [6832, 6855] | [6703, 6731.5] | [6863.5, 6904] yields -0.6 angstrom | 17.4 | 16.9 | 17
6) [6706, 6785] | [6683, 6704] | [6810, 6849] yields -1.4 angstrom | 17.2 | 17.6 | 17.3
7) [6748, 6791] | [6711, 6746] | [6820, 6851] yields -0.1 angstrom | 17.7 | 17.6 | 17.7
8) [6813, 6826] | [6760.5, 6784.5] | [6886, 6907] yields -0.3 angstrom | 17.7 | 16.5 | 17.3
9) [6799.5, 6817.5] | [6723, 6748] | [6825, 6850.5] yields 0.1 angstrom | 17.7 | 17.6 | 17.6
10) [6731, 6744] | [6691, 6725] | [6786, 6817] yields -0.2 angstrom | 17.2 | 17.6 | 17.3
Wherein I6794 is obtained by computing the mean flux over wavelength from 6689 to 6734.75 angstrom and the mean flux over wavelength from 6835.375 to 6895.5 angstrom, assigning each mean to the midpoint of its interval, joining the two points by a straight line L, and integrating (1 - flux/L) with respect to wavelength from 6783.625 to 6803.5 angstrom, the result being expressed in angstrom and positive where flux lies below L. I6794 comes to -0.5 angstrom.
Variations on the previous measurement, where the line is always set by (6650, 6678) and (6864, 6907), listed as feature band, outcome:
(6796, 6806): -0.4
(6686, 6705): 0.1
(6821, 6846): -0.9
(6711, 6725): -0.4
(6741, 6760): -0.6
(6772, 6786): -0.6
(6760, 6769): -0.4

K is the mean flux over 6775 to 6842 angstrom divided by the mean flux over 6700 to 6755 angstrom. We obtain 1.01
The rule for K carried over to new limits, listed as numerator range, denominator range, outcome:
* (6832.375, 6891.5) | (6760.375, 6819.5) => 0.97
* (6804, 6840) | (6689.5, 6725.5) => 1.02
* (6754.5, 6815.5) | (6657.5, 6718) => 1.02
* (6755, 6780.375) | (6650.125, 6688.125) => 1.03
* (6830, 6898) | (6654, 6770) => 0.98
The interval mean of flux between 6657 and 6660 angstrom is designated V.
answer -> 17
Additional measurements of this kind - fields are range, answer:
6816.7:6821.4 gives 17.6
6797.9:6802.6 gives 17.7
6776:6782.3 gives 18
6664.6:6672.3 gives 17.5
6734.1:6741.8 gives 17.6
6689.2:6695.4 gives 17.4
